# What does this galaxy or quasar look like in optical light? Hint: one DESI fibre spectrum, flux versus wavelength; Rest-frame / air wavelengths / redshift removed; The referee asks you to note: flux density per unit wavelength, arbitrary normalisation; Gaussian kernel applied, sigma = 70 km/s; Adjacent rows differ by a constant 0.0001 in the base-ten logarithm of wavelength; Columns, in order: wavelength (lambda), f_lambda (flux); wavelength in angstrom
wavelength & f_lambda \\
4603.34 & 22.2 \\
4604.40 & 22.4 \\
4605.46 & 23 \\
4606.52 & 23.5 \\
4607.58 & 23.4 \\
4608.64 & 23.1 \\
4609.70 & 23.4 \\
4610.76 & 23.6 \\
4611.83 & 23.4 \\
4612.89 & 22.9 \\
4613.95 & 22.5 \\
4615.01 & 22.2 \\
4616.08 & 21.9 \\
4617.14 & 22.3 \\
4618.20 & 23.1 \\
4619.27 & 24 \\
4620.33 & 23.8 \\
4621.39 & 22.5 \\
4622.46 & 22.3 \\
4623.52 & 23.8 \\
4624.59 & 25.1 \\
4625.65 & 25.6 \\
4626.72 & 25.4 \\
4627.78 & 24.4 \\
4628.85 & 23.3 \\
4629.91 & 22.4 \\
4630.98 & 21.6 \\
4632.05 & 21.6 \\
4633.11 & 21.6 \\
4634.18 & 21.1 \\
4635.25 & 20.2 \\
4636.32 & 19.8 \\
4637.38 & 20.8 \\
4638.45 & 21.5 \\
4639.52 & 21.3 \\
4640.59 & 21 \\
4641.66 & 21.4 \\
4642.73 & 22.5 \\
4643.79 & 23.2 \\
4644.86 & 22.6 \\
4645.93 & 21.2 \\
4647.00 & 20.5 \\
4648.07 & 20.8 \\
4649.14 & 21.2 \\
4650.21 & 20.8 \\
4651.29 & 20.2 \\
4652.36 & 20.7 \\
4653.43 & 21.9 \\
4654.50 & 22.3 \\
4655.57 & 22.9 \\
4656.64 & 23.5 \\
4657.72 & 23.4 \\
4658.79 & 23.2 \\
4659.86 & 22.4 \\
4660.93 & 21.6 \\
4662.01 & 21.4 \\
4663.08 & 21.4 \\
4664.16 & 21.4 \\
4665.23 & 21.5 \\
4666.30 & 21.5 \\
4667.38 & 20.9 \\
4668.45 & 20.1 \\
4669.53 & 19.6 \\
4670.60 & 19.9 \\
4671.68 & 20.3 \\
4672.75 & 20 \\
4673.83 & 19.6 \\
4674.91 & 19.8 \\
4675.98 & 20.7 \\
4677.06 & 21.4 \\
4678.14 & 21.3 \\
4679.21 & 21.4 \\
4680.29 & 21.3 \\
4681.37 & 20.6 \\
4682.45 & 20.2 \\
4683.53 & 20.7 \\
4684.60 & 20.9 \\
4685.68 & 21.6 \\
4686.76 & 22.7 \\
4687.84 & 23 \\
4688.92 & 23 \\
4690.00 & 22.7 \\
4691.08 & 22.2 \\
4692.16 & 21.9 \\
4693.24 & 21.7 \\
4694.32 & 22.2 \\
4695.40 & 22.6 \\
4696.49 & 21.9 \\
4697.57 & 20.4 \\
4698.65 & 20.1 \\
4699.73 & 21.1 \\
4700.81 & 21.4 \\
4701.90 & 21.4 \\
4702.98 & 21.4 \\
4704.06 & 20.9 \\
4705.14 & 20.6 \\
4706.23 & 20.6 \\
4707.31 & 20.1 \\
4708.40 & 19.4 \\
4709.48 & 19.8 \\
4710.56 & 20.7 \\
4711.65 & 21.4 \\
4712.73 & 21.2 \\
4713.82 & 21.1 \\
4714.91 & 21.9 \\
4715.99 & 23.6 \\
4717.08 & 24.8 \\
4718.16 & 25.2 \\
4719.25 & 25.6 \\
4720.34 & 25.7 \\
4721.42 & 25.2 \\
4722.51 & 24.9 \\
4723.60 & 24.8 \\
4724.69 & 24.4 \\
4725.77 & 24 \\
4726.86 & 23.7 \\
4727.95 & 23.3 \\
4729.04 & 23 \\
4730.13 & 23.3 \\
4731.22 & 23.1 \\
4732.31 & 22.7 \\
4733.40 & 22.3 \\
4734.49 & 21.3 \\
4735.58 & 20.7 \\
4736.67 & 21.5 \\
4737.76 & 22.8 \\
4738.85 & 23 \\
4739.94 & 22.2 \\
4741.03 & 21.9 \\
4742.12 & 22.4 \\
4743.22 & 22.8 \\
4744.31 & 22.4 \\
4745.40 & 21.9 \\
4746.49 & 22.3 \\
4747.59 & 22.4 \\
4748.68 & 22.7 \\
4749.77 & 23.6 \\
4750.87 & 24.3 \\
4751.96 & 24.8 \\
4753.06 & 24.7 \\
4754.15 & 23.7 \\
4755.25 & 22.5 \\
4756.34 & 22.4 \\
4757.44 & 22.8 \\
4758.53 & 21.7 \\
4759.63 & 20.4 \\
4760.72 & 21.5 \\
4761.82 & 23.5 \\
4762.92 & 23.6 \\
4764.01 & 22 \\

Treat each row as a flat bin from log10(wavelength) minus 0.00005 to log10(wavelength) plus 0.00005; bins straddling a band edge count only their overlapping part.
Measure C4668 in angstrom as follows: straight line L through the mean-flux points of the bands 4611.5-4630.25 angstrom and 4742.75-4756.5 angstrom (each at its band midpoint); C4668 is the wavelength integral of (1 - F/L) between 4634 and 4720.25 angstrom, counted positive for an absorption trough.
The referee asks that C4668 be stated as 6.72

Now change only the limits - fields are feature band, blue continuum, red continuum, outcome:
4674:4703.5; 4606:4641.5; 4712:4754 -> 2.0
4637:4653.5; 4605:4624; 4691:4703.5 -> 0.8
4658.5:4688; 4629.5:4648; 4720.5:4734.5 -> 1.6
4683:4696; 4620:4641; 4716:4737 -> 0.6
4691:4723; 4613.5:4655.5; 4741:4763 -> 0.7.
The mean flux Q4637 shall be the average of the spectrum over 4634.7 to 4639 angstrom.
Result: 20.6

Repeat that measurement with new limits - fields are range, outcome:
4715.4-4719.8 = 24.8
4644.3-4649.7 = 21.3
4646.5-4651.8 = 20.7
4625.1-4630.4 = 24.3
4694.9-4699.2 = 21.2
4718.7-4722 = 25.5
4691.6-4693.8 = 21.8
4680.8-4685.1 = 20.6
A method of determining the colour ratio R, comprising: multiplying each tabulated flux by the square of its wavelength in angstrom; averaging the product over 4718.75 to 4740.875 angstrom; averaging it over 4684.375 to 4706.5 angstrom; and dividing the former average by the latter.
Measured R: 1.09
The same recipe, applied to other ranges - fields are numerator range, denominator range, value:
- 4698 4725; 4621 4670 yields 1.04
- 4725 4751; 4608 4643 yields 1.05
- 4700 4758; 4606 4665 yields 1.06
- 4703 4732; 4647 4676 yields 1.10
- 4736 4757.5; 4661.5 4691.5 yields 1.11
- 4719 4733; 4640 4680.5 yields 1.16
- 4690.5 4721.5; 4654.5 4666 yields 1.00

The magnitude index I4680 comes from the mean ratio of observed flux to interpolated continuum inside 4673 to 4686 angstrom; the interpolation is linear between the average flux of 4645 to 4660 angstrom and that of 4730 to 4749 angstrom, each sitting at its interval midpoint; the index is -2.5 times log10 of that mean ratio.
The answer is 0.06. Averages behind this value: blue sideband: 21.8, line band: 20.8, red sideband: 22.3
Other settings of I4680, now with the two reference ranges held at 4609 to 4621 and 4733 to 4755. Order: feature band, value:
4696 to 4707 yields 0.090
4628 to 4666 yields 0.060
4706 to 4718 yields 0.063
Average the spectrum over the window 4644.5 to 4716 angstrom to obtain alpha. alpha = 21.3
